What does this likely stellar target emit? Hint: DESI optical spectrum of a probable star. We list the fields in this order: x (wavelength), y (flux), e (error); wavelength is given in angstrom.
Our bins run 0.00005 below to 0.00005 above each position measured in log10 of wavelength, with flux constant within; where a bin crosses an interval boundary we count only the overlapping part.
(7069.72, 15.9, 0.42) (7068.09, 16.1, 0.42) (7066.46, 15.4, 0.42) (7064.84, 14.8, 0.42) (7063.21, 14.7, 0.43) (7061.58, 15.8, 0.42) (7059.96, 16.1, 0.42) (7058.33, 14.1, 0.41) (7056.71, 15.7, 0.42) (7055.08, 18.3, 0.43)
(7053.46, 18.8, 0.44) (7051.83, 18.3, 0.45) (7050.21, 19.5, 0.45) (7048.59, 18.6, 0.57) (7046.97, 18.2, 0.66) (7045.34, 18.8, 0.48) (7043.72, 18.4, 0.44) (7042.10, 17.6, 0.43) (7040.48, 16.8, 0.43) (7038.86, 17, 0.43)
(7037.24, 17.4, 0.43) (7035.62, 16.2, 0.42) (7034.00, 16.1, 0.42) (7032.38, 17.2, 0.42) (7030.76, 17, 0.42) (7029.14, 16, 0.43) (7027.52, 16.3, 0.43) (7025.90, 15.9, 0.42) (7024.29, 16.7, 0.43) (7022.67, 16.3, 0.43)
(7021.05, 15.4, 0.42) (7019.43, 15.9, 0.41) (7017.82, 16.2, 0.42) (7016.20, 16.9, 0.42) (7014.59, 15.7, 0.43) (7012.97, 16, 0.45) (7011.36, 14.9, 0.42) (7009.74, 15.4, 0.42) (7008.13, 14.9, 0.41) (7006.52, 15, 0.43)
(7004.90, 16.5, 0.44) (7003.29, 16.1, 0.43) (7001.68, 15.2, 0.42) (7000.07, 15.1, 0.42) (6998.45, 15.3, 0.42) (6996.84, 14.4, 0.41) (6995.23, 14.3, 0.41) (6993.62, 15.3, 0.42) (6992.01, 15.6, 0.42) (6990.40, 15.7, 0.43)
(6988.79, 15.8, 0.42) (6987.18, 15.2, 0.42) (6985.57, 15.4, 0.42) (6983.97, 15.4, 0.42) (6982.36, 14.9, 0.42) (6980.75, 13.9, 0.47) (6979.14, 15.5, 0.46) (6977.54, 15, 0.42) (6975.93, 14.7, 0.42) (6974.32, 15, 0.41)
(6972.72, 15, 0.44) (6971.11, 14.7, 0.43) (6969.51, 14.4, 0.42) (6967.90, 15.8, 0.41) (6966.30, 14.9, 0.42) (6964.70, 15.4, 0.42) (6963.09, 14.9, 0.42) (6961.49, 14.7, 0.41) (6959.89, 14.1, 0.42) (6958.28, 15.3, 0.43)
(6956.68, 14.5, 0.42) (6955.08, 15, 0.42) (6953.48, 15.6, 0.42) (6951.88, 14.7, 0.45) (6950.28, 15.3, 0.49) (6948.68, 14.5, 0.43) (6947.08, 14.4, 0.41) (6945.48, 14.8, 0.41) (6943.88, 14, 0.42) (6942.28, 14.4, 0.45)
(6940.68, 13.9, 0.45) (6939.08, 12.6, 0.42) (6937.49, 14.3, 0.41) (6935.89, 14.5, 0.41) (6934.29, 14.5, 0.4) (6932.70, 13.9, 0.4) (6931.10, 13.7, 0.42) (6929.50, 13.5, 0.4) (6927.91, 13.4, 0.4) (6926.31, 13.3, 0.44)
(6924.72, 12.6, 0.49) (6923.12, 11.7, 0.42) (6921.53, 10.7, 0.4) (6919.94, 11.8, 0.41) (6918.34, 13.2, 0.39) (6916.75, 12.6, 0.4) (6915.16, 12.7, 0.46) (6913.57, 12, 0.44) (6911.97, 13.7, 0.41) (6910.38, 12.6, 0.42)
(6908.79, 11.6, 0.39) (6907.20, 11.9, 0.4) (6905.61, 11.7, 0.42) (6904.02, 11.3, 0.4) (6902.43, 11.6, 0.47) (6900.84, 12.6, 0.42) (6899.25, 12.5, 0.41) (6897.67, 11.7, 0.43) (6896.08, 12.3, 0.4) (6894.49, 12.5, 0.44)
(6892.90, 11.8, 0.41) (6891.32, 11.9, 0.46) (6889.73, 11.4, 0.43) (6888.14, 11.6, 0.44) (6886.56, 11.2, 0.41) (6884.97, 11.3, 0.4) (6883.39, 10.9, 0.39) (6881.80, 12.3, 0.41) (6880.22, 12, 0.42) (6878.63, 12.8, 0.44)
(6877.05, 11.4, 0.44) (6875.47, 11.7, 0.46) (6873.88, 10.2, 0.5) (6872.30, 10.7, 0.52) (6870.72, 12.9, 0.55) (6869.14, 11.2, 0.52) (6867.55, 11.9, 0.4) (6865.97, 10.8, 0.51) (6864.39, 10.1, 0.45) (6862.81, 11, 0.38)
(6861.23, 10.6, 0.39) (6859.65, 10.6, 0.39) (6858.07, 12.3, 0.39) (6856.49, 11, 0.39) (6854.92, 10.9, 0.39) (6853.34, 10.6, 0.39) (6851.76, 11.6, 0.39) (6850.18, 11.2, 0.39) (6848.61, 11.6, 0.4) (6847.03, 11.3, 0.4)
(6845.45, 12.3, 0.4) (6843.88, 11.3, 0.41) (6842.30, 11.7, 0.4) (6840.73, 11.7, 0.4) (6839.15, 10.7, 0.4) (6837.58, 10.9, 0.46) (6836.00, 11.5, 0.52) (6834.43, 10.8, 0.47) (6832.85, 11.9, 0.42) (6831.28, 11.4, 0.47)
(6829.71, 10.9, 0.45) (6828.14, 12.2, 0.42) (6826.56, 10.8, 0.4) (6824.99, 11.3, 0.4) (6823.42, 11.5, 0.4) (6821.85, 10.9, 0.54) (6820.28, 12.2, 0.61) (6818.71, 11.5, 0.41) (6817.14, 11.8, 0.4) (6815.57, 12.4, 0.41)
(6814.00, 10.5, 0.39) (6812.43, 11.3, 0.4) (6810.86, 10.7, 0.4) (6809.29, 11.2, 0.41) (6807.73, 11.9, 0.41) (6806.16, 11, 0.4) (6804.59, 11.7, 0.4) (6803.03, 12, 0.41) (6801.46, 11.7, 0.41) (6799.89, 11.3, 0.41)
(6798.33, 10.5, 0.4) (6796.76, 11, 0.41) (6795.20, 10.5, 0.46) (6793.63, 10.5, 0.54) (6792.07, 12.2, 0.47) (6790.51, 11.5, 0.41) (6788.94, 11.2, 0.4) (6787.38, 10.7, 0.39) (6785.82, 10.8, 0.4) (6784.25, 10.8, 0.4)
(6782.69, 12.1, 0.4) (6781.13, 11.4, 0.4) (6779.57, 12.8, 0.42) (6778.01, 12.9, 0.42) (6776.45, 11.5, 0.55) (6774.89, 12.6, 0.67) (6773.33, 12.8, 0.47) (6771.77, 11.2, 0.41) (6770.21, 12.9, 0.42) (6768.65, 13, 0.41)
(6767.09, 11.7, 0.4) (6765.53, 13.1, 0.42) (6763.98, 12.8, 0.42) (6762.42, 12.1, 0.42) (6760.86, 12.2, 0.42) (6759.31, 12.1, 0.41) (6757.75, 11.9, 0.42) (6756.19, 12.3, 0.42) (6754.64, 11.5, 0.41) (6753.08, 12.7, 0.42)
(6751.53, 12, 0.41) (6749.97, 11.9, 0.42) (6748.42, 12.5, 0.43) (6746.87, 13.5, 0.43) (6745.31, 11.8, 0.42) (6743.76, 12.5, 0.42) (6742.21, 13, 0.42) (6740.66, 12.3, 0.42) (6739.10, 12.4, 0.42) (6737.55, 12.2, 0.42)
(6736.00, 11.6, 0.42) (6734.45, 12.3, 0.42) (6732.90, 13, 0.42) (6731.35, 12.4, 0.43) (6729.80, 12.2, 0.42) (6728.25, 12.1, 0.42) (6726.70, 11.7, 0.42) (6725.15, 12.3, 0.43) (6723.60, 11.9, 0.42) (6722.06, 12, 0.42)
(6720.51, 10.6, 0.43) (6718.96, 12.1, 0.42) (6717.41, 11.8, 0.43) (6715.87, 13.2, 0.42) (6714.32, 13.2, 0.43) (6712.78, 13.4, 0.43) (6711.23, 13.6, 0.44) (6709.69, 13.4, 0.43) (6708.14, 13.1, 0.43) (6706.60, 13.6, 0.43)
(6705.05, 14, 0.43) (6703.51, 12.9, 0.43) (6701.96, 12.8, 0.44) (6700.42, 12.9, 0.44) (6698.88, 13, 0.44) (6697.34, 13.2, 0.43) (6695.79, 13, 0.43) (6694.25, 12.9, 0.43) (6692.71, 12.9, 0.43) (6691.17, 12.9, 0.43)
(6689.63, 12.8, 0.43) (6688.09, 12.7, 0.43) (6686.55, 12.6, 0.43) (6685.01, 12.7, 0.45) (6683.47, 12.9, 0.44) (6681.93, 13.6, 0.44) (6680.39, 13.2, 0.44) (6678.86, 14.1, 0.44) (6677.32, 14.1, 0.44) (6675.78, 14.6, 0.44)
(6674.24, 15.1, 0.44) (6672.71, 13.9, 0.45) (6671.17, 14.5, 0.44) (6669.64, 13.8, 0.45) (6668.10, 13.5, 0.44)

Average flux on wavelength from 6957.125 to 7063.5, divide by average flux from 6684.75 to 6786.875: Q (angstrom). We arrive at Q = 1.3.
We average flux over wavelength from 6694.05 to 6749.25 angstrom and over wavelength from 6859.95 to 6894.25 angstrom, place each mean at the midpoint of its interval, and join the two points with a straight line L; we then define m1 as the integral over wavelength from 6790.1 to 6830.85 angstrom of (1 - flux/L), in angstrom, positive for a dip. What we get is 2.00 angstrom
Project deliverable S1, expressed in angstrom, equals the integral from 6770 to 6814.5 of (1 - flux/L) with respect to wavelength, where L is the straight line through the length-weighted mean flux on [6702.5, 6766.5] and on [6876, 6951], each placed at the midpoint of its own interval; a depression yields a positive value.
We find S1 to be 3.77 angstrom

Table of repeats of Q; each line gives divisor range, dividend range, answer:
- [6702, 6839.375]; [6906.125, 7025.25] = 1.21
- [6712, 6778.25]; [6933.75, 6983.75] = 1.19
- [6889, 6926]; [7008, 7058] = 1.39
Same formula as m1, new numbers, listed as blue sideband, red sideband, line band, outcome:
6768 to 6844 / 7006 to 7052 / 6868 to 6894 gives 3.24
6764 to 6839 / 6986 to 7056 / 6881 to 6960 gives 6.82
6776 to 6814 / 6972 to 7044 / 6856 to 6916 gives 7.04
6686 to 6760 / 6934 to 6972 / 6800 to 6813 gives 1.83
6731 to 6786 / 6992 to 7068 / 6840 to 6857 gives 2.76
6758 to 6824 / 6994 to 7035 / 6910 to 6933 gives 2.19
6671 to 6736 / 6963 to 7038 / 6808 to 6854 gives 8.79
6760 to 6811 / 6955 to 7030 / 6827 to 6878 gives 6.35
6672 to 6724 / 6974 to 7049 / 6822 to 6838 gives 3.34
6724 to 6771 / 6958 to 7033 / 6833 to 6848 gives 2.34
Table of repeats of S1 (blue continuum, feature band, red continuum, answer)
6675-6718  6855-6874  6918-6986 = 3.8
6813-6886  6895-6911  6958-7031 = 1.1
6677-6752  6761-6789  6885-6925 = 1.0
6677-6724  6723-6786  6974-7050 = 5.8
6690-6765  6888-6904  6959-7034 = 2.7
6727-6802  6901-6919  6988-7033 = 2.5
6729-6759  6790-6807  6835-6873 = 0.8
